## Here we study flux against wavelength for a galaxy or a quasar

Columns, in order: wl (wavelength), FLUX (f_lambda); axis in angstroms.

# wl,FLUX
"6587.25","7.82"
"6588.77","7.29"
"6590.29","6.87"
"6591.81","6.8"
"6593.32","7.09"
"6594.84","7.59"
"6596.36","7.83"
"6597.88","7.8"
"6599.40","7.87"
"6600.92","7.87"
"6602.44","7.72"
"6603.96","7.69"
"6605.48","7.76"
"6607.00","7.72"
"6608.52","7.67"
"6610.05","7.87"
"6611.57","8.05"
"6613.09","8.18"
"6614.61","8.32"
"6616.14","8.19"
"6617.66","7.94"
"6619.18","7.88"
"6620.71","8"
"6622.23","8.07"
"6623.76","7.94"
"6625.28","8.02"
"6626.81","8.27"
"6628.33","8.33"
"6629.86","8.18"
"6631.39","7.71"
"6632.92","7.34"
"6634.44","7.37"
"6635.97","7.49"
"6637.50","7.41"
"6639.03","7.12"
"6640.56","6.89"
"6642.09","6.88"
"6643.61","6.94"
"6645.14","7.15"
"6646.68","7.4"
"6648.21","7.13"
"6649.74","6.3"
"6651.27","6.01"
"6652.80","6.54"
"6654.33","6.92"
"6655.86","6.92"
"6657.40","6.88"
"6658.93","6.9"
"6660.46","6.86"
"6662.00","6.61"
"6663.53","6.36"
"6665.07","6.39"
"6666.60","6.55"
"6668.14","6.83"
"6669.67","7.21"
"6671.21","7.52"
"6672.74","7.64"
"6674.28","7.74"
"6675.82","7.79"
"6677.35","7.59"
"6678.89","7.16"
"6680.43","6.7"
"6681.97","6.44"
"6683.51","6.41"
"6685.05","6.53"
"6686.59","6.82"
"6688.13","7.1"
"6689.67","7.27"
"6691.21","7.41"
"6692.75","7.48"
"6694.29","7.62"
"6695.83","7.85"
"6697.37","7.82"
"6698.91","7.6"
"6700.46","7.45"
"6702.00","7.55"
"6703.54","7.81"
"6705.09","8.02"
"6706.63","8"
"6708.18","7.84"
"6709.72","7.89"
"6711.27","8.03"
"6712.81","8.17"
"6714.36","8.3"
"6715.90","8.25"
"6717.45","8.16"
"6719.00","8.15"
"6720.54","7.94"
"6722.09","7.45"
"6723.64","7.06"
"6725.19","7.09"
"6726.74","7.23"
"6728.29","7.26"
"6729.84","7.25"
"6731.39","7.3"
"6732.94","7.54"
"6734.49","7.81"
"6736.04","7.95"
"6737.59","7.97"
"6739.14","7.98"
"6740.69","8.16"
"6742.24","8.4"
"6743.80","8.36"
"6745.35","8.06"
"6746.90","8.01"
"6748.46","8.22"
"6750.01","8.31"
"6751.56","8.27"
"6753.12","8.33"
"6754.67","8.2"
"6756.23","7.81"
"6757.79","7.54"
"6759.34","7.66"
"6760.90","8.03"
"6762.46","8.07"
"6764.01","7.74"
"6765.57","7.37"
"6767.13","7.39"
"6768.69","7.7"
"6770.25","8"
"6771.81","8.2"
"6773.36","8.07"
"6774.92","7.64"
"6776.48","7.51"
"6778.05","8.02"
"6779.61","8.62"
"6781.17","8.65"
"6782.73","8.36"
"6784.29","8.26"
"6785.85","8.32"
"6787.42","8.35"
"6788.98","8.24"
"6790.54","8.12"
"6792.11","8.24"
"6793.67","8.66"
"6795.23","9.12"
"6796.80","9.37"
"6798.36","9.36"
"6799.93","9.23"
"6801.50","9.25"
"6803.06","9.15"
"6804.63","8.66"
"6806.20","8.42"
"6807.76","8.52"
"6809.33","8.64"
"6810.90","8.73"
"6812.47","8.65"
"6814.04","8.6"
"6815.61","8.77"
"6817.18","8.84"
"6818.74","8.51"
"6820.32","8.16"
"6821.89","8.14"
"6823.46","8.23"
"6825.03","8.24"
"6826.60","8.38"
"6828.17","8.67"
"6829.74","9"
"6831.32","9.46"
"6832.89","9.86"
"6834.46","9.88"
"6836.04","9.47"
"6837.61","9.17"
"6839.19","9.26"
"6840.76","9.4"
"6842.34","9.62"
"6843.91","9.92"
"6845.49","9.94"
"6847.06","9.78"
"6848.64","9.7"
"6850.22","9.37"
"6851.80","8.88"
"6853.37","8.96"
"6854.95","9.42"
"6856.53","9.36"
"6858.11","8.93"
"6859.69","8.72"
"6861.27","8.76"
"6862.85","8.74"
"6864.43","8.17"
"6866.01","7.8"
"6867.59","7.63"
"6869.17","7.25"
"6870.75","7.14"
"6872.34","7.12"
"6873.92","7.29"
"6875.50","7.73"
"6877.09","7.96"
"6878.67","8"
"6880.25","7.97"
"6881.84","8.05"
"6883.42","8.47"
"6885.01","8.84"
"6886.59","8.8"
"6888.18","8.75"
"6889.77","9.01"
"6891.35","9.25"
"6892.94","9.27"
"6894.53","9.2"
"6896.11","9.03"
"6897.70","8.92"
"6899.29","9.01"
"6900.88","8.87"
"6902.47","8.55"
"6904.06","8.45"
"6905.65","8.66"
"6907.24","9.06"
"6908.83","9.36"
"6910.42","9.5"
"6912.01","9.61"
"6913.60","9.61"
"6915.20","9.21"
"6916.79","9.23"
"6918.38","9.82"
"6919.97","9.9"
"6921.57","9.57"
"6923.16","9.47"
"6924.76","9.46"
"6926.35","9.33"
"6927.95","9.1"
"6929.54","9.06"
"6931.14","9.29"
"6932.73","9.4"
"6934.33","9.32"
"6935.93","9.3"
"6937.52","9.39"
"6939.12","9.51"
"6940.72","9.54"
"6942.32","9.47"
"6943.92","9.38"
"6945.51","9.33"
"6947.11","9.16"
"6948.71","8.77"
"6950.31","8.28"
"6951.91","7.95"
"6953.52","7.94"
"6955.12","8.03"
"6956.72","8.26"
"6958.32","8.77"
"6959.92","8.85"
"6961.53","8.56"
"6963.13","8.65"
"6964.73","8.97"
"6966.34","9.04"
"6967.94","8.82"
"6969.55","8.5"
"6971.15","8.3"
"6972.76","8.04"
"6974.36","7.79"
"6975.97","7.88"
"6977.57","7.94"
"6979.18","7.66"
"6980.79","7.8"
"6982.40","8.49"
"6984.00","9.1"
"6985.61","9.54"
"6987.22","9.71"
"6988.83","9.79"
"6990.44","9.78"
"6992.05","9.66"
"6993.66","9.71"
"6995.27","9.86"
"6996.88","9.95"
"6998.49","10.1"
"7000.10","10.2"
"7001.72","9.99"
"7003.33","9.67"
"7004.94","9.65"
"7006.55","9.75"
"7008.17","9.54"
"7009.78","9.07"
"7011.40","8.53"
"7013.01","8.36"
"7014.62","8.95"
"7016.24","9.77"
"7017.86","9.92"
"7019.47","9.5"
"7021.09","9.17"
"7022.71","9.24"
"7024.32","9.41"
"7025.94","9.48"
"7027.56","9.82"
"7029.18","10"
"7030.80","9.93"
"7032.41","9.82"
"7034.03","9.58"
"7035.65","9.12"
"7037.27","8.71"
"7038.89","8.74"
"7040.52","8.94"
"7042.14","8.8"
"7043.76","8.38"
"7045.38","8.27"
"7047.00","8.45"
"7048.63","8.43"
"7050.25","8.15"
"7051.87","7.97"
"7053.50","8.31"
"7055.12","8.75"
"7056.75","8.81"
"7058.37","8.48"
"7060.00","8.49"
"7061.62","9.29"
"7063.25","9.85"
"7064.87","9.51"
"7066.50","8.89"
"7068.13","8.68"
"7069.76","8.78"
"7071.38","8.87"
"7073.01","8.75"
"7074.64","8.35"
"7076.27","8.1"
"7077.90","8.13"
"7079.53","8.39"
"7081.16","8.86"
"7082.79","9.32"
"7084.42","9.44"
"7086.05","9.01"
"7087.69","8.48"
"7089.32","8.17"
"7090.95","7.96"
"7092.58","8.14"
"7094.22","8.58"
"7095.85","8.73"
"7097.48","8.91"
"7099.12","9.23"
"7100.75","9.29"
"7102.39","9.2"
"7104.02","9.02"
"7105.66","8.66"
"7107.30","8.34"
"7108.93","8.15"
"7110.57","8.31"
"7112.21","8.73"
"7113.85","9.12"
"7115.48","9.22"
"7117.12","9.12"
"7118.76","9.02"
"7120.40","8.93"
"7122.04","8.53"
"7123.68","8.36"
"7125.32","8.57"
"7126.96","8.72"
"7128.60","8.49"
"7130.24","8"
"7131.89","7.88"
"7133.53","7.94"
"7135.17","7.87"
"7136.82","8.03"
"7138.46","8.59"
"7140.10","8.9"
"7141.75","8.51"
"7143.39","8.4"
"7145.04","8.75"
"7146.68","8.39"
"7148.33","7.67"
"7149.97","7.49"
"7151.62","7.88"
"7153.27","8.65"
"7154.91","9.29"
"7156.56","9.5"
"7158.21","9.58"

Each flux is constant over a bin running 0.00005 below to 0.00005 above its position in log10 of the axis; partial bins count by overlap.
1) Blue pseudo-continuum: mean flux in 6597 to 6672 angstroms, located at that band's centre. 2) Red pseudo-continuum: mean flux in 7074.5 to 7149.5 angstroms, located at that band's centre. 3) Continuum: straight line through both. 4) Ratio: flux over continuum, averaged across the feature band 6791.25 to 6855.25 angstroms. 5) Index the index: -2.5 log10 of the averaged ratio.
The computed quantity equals -0.15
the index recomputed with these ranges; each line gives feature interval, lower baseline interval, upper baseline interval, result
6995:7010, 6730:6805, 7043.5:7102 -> -0.146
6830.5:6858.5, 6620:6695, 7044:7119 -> -0.203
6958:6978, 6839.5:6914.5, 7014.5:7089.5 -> 0.048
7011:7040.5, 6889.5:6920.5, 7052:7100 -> -0.057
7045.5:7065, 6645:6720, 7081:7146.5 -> -0.027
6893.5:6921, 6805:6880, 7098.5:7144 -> -0.061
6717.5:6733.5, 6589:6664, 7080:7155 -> 0.031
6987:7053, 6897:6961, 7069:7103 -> -0.053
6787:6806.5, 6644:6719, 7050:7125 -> -0.146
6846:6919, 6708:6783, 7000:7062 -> -0.031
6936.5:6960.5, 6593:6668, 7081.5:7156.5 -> -0.085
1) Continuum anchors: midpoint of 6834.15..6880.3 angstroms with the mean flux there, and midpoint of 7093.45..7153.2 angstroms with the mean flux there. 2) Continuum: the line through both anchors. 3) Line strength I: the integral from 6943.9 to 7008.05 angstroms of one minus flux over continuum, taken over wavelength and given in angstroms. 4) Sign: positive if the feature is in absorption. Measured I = -2.3 angstroms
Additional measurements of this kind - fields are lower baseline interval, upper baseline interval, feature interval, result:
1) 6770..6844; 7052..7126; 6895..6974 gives -2.6 angstroms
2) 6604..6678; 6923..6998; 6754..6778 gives 0.6 angstroms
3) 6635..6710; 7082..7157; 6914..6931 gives -3.1 angstroms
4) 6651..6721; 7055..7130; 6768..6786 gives -1.1 angstroms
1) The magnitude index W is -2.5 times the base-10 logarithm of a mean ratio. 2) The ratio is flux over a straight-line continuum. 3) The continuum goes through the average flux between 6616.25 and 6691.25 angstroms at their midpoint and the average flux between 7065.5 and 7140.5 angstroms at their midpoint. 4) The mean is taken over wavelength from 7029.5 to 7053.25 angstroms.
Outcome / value -0.05 mag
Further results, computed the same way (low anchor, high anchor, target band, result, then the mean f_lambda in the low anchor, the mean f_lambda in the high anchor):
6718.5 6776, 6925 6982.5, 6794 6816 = -0.10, 7.82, 8.73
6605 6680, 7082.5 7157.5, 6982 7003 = -0.17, 7.38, 8.59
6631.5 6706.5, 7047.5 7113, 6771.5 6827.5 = -0.12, 7.13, 8.69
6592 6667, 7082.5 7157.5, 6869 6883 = 0.05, 7.43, 8.59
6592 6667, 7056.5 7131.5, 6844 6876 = -0.07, 7.43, 8.73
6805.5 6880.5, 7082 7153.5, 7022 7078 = -0.04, 8.7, 8.56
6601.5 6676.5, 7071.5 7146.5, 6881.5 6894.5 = -0.10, 7.4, 8.6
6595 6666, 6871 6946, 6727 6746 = 0.03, 7.45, 8.97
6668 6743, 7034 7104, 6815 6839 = -0.12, 7.57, 8.72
